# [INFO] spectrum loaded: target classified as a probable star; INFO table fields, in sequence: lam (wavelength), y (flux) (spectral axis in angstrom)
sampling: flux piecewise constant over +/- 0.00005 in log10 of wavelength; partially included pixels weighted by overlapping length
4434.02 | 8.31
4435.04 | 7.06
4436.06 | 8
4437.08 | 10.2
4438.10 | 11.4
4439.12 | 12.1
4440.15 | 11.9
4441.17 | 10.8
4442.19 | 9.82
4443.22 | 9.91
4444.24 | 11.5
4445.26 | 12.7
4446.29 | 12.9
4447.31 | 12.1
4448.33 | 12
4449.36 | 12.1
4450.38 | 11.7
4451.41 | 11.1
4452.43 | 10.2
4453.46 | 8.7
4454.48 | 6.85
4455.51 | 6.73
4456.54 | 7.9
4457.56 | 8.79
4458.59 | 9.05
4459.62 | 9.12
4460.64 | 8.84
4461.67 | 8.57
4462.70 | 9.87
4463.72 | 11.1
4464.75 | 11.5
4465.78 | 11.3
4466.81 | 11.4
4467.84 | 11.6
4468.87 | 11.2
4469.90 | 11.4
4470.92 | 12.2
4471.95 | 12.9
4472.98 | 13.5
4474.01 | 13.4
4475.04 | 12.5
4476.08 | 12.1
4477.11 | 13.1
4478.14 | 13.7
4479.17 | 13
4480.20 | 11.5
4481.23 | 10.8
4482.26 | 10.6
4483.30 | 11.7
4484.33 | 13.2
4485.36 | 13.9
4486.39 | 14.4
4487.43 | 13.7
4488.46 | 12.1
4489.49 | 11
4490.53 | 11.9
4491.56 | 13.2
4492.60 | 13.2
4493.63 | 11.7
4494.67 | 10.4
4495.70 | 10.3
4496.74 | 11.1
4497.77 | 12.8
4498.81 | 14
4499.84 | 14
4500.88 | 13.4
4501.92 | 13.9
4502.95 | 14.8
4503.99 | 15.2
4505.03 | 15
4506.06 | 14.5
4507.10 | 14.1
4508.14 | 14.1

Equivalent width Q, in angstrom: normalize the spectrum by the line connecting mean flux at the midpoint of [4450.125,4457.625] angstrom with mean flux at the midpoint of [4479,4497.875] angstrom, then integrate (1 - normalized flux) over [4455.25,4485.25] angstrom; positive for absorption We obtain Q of -2.1 angstrom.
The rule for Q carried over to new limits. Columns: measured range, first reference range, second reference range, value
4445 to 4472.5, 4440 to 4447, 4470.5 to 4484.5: 3.1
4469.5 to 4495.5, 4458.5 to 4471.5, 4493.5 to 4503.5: -1.7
